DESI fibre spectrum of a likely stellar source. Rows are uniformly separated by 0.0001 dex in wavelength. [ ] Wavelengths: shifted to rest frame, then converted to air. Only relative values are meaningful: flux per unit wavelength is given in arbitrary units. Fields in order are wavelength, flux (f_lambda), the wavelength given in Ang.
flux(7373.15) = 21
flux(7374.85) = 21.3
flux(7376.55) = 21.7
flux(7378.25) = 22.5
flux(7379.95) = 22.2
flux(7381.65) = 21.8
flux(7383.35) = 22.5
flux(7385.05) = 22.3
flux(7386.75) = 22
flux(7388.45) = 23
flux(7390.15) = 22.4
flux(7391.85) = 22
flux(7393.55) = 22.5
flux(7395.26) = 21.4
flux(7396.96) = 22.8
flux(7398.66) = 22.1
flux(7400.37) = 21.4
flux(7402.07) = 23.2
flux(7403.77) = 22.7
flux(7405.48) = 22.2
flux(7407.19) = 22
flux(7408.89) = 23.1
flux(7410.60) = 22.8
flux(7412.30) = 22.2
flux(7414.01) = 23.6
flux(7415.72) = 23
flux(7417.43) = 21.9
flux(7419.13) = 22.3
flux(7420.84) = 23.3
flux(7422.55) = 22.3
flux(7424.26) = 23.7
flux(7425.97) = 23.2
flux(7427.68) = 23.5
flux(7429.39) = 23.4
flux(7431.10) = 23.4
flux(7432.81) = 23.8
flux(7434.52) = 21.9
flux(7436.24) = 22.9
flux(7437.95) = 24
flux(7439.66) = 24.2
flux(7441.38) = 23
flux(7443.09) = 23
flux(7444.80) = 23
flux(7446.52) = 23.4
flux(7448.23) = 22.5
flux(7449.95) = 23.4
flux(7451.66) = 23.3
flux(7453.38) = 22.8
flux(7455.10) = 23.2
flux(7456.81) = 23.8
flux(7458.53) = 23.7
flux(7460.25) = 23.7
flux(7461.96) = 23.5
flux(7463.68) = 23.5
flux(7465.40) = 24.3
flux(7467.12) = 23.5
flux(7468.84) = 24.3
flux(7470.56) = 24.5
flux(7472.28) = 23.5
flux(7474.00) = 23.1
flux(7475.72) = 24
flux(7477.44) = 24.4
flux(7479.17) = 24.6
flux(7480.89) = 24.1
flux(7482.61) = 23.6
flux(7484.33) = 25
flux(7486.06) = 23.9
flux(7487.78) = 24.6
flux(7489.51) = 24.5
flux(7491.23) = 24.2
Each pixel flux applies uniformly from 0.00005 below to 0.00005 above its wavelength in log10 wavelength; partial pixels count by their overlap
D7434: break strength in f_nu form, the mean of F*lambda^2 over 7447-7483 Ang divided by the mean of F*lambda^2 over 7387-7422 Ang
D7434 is 1.07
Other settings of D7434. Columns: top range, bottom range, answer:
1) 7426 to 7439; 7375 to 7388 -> 1.07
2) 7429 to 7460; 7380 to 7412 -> 1.05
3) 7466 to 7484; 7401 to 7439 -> 1.06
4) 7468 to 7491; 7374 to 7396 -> 1.12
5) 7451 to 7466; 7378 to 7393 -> 1.08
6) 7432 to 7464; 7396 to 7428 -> 1.04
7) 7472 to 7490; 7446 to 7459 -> 1.05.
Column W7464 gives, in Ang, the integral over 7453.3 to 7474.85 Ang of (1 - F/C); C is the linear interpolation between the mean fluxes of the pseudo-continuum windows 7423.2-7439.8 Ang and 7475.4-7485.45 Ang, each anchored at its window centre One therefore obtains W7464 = 0.3 Ang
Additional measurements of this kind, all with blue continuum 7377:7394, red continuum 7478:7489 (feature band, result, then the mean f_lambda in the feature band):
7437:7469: 0.3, 23.5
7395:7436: 0.3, 22.7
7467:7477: 0.1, 23.9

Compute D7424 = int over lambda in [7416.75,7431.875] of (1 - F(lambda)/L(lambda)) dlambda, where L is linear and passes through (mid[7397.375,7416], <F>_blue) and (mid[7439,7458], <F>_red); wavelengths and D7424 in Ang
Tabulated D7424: -0.1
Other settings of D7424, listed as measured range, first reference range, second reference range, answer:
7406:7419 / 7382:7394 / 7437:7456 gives 0.1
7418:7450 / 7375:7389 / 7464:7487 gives 0.1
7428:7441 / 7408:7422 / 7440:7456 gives -0.2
